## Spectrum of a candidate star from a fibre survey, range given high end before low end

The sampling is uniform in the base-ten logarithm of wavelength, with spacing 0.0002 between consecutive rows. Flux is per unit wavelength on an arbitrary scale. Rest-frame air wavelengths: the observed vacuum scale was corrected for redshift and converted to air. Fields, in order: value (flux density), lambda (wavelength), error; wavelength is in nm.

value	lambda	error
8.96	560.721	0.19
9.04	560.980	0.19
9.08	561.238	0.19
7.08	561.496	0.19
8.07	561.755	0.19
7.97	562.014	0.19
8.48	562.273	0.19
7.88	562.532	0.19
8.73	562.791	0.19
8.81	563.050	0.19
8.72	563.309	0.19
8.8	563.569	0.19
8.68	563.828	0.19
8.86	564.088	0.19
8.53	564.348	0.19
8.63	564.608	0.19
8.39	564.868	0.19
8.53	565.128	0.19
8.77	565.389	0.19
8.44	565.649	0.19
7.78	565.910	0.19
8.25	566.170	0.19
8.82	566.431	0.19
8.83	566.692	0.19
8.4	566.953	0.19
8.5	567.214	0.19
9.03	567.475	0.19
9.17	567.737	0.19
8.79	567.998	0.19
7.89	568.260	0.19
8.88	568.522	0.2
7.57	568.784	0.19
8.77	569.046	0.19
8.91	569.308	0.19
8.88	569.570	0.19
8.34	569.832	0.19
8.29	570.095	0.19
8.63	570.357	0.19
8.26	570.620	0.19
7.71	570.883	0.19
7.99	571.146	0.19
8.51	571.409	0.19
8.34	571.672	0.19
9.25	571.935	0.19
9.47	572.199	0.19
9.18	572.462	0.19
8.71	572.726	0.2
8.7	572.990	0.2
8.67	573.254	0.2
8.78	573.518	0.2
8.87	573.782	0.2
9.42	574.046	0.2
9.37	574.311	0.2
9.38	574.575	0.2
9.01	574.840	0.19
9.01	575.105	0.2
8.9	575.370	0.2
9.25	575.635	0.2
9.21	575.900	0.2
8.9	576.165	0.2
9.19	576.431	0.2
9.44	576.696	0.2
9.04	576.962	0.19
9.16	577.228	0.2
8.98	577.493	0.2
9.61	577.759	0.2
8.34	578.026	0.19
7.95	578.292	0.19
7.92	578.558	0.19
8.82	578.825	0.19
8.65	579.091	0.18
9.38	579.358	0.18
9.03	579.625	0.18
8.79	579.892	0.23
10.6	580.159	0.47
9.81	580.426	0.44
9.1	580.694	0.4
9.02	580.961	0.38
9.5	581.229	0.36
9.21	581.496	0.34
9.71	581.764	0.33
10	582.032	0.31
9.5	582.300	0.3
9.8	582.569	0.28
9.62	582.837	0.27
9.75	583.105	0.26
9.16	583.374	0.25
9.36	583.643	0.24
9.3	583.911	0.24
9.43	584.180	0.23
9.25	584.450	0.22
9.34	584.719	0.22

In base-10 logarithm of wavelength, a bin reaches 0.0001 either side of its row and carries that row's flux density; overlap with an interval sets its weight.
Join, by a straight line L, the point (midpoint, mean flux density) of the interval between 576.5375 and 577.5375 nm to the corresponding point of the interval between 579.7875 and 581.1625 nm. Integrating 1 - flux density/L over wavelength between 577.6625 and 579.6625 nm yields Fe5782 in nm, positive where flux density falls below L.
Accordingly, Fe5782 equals 0.14 nm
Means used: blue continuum 9.18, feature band 8.68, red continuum 9.48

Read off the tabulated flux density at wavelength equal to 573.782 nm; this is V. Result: 8.87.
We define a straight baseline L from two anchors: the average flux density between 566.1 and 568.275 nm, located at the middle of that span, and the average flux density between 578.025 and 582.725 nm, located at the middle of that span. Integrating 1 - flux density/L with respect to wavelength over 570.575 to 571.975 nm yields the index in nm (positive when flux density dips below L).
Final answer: 0.09 nm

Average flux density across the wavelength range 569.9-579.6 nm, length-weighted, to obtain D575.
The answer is 8.84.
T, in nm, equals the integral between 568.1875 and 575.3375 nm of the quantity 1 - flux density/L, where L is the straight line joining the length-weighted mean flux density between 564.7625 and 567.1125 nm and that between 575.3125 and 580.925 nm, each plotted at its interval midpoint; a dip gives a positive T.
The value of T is 0.04 nm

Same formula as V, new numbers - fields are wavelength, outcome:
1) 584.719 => 9.34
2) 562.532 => 7.88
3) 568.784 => 7.57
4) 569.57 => 8.88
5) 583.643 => 9.36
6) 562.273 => 8.48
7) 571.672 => 8.34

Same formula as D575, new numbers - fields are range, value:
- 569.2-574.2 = 8.68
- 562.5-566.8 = 8.57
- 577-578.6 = 8.73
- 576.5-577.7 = 9.19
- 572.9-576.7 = 9.07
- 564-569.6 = 8.57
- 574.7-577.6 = 9.1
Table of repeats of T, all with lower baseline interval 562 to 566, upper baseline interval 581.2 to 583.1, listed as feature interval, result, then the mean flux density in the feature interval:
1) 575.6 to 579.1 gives 0.17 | 8.89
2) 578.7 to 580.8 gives 0.05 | 9.28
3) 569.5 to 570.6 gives 0.05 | 8.49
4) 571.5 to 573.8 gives 0.04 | 8.88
